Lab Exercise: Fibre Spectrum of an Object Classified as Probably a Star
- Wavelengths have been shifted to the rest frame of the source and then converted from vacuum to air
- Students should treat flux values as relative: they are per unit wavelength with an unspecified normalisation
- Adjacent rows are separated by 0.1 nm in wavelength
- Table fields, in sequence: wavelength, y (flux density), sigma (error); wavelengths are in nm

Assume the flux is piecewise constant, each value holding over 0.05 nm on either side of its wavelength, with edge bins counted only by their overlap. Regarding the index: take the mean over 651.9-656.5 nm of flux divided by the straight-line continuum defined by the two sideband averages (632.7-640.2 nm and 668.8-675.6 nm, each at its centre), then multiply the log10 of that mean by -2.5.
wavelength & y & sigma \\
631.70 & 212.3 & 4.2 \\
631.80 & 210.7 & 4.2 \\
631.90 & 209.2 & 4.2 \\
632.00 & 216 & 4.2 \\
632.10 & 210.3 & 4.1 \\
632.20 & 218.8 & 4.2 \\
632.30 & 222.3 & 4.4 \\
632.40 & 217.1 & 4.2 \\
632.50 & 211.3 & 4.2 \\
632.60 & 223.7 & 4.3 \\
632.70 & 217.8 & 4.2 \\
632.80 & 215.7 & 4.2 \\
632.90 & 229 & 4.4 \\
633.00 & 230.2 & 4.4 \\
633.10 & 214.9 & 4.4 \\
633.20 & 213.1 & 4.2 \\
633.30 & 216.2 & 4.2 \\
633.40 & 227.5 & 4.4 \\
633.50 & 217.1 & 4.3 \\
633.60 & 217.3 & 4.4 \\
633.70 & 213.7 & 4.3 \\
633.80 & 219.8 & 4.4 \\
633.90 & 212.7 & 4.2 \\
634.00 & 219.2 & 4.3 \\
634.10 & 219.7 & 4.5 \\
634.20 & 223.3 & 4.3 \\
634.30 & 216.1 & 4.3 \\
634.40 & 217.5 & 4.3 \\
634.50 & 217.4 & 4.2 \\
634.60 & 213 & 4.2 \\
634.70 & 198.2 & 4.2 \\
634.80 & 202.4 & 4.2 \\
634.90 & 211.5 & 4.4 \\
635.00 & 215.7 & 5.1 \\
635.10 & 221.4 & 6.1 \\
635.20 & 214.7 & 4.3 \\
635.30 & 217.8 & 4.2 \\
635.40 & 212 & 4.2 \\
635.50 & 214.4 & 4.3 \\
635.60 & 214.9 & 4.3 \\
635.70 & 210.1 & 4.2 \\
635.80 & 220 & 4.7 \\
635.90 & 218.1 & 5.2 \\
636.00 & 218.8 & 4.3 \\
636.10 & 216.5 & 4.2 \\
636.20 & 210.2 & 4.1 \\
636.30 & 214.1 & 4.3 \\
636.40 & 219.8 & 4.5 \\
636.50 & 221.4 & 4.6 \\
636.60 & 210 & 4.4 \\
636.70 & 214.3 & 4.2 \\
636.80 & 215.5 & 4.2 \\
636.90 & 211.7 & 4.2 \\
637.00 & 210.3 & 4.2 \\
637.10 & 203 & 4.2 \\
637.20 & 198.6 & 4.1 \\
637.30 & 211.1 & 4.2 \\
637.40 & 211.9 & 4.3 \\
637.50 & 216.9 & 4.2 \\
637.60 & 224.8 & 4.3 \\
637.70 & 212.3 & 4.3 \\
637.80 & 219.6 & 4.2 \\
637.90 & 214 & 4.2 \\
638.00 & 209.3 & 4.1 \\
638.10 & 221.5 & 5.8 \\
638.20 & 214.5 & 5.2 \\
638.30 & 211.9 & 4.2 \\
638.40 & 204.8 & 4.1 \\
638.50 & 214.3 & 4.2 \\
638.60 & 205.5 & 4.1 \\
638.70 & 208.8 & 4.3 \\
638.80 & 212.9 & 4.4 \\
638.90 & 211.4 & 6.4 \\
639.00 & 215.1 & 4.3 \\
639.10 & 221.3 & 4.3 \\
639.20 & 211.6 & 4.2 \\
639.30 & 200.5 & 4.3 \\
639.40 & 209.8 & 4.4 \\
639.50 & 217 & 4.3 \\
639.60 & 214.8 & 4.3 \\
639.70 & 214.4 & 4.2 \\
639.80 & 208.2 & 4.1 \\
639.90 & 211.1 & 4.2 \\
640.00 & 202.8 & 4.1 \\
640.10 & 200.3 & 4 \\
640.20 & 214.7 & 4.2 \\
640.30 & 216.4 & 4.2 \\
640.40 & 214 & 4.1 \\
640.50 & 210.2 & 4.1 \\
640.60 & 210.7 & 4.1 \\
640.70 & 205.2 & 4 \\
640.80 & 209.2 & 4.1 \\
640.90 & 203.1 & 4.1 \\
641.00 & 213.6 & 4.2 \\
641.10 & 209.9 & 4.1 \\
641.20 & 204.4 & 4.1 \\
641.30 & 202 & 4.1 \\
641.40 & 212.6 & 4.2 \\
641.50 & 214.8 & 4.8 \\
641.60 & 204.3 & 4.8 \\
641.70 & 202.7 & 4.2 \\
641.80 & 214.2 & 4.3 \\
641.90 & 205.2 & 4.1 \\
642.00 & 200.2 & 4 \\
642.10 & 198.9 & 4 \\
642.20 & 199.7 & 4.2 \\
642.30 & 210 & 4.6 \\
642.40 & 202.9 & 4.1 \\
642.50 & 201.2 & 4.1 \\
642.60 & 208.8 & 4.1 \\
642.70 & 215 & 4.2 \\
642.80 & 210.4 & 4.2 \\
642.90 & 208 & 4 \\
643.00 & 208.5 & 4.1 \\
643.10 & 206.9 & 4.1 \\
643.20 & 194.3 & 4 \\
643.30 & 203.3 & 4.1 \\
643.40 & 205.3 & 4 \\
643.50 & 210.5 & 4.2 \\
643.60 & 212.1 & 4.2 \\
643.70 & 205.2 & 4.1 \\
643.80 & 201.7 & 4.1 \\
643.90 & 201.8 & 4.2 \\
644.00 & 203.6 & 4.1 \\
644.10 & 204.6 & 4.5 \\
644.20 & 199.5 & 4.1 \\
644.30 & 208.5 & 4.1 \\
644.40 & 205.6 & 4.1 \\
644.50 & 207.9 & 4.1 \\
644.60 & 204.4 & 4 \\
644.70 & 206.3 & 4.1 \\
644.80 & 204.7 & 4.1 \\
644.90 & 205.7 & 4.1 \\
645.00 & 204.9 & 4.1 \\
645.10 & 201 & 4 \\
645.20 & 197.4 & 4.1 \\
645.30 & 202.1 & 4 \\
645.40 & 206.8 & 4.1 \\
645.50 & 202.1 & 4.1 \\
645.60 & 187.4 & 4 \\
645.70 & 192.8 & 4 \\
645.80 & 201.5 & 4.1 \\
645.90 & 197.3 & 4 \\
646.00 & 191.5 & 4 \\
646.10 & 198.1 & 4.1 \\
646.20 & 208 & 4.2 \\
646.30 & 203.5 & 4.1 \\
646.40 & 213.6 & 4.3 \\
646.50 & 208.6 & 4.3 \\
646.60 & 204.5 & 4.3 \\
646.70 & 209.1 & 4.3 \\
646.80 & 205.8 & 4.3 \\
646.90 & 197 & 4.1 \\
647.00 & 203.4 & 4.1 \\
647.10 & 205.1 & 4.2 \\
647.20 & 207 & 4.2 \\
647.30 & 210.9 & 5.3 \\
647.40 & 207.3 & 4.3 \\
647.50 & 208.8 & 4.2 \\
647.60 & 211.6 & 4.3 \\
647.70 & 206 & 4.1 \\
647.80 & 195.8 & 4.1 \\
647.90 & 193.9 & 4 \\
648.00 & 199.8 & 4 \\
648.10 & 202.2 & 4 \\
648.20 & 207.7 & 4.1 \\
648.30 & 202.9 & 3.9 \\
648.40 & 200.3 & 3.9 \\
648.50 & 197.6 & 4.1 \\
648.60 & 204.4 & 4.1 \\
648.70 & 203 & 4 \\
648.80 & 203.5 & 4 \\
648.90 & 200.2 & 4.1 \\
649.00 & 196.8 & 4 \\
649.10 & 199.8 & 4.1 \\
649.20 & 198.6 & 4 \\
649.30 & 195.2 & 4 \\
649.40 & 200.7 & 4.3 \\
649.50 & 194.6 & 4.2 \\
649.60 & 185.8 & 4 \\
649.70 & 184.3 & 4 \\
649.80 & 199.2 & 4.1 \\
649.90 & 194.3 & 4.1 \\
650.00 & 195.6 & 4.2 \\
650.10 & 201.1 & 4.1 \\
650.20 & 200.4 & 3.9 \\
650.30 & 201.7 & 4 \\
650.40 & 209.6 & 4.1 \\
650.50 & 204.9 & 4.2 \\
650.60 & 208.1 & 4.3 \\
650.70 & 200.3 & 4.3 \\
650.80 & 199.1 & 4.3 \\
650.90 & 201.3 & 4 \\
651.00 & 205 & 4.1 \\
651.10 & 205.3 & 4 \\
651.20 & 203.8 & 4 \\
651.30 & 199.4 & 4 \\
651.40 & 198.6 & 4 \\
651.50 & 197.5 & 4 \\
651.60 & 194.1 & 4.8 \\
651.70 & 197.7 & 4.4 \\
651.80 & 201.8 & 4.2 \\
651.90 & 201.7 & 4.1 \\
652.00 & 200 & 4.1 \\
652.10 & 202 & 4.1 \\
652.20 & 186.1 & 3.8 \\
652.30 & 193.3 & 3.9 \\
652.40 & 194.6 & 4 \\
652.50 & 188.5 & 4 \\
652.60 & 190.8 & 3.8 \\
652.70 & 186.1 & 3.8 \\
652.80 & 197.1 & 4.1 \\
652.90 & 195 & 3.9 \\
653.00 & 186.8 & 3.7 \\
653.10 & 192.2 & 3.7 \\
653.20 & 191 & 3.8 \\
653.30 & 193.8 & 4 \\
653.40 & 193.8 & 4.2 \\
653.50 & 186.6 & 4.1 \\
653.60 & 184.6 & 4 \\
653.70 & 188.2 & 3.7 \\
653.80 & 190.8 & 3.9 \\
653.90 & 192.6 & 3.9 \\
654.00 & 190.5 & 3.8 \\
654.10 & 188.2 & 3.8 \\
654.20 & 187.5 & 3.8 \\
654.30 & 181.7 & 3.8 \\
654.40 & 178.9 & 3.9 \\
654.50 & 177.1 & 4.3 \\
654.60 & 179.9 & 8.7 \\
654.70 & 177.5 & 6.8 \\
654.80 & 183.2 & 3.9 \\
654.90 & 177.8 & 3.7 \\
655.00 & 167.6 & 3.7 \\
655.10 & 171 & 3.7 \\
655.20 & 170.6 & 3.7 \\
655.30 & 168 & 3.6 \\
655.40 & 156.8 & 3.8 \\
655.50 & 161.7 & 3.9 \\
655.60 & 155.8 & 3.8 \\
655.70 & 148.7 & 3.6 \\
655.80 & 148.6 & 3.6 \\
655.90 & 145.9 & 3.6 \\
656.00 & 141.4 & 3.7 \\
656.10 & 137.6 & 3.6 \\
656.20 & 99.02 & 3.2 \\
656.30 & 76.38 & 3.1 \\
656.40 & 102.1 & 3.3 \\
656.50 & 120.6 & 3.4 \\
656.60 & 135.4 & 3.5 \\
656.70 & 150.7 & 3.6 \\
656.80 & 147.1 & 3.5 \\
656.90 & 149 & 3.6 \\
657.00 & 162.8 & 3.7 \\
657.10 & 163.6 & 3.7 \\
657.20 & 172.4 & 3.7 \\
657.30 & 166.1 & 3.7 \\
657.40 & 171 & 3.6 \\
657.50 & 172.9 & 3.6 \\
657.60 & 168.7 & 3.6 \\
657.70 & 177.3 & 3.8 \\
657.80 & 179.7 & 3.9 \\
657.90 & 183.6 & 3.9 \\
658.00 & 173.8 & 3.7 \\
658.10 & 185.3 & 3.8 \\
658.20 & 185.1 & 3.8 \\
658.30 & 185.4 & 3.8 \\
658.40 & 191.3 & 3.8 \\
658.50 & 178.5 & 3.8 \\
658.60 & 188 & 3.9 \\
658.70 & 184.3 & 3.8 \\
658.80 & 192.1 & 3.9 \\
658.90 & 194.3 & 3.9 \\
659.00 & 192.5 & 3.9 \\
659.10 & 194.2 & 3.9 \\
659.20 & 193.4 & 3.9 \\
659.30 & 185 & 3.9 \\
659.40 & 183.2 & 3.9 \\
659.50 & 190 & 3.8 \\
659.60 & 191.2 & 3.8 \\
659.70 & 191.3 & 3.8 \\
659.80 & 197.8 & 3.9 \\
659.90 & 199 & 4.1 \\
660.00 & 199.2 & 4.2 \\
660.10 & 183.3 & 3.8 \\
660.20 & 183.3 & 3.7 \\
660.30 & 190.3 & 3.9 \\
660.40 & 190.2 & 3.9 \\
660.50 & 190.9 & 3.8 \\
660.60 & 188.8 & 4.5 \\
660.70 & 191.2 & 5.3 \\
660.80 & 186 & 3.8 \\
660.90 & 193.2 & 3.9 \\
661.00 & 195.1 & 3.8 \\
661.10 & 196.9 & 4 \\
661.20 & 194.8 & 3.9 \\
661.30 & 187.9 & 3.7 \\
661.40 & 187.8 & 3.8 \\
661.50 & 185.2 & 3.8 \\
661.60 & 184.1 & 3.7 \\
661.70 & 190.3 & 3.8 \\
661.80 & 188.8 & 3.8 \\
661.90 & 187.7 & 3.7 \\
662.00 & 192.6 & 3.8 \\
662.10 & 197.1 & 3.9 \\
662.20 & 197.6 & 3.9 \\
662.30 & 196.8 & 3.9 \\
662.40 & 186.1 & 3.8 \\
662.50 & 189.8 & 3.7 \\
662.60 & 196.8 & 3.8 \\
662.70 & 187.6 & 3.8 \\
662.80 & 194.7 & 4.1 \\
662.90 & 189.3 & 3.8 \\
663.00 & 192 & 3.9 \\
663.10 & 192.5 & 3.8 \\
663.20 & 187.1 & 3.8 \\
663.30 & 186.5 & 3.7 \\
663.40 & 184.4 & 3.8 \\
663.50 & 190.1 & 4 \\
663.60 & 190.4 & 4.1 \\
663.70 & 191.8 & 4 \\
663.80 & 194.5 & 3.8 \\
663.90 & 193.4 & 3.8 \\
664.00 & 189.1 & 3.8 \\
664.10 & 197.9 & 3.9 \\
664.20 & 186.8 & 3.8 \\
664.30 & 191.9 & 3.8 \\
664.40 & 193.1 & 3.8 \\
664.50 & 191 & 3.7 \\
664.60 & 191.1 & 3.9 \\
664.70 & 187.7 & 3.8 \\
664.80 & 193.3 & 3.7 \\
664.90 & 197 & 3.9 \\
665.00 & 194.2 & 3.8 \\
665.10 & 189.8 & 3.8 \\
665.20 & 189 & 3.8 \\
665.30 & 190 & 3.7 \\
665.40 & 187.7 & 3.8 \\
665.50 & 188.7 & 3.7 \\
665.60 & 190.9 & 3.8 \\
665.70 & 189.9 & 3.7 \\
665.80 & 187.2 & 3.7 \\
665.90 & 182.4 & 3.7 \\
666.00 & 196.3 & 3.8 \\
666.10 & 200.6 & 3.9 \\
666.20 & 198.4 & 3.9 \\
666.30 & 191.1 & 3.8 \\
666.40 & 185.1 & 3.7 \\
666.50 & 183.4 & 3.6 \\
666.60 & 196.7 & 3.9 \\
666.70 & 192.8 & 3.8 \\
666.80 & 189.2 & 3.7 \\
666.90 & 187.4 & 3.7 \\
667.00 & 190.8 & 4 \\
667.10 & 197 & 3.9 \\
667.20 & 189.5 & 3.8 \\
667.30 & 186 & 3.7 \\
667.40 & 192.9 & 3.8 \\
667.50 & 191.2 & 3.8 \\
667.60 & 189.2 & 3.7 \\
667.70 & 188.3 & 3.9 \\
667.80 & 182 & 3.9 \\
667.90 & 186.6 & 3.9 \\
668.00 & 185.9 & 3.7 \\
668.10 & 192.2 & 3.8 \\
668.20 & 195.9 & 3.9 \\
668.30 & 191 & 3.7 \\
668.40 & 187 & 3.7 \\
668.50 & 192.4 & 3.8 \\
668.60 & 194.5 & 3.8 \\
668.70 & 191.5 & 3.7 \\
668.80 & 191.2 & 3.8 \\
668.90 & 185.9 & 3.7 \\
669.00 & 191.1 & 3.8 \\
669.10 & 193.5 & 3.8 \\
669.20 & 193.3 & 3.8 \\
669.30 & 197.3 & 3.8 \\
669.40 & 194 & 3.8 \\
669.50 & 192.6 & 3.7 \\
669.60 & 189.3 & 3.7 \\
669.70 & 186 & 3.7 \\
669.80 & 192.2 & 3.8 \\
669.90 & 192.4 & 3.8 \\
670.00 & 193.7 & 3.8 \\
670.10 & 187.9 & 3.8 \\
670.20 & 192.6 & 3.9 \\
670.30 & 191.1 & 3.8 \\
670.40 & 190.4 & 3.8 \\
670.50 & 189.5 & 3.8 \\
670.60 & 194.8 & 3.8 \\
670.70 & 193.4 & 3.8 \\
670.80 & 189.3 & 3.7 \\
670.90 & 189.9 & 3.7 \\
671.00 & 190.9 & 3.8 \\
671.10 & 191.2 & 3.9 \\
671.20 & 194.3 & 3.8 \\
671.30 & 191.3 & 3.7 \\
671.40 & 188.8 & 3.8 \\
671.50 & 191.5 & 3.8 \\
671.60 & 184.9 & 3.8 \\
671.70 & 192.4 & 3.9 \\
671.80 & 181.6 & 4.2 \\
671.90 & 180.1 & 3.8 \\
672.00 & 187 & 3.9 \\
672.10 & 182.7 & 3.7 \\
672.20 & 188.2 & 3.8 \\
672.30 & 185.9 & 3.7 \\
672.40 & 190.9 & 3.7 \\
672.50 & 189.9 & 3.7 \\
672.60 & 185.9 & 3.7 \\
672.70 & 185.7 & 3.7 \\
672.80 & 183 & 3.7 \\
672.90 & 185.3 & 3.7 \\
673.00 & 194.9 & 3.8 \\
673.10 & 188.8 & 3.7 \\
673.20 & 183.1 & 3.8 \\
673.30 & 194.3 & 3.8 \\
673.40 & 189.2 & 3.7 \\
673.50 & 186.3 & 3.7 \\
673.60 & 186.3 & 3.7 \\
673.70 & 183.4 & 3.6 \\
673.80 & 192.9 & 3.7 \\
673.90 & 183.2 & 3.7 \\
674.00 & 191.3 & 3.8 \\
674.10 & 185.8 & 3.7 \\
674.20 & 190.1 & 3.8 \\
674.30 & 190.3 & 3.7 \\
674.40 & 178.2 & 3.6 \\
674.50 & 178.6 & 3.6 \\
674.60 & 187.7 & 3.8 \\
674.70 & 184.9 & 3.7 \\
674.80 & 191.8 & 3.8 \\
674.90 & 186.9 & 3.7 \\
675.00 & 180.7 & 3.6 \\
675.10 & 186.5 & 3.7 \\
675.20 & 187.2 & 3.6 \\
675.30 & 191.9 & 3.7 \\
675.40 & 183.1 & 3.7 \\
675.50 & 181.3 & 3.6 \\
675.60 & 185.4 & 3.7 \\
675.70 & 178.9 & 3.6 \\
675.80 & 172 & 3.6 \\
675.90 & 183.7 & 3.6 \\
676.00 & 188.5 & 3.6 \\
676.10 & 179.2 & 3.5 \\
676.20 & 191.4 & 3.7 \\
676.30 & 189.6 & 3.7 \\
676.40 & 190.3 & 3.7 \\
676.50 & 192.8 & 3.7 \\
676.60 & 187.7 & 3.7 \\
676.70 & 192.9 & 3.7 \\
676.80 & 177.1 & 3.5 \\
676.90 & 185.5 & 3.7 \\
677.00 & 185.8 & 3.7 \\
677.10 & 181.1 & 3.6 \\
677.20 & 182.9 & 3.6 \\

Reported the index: 0.164 mag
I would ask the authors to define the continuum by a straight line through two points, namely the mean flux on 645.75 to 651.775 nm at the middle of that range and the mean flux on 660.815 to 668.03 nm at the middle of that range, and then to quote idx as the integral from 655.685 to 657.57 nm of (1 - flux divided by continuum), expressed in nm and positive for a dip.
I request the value 0.51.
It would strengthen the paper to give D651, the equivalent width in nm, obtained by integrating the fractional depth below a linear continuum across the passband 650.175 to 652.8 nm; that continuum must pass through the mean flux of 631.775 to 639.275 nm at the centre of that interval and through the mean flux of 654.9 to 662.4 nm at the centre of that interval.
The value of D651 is -0.16 nm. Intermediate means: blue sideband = 215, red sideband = 175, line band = 199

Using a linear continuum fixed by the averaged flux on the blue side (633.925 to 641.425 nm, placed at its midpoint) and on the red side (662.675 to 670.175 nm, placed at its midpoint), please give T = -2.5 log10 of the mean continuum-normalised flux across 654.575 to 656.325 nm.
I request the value 0.28 mag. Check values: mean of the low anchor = 213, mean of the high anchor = 191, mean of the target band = 154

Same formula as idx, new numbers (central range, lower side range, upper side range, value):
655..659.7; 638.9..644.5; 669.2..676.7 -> 0.77 nm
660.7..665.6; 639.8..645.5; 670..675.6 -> 0.07 nm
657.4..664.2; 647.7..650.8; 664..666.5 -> 0.16 nm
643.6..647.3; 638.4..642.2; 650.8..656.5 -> -0.11 nm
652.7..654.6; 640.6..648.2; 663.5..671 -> 0.10 nm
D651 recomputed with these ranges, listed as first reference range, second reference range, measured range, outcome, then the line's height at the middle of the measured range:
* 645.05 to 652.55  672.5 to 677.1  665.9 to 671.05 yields -0.04 nm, 190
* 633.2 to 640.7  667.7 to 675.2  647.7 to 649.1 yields 0.03 nm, 205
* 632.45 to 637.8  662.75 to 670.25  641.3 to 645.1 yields 0.06 nm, 209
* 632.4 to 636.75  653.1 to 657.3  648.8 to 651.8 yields -0.39 nm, 176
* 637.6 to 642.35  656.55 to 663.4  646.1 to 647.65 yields -0.04 nm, 201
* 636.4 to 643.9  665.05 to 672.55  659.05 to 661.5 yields 0.06 nm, 196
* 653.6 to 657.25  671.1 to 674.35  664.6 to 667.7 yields -0.24 nm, 177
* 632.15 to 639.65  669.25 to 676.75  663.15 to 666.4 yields 0.05 nm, 194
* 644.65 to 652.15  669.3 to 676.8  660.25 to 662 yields 0.04 nm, 194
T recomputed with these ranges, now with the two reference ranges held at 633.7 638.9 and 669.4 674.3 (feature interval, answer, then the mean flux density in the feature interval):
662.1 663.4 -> 0.02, 191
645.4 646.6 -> 0.03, 201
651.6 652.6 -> 0.04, 196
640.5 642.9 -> 0.02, 207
